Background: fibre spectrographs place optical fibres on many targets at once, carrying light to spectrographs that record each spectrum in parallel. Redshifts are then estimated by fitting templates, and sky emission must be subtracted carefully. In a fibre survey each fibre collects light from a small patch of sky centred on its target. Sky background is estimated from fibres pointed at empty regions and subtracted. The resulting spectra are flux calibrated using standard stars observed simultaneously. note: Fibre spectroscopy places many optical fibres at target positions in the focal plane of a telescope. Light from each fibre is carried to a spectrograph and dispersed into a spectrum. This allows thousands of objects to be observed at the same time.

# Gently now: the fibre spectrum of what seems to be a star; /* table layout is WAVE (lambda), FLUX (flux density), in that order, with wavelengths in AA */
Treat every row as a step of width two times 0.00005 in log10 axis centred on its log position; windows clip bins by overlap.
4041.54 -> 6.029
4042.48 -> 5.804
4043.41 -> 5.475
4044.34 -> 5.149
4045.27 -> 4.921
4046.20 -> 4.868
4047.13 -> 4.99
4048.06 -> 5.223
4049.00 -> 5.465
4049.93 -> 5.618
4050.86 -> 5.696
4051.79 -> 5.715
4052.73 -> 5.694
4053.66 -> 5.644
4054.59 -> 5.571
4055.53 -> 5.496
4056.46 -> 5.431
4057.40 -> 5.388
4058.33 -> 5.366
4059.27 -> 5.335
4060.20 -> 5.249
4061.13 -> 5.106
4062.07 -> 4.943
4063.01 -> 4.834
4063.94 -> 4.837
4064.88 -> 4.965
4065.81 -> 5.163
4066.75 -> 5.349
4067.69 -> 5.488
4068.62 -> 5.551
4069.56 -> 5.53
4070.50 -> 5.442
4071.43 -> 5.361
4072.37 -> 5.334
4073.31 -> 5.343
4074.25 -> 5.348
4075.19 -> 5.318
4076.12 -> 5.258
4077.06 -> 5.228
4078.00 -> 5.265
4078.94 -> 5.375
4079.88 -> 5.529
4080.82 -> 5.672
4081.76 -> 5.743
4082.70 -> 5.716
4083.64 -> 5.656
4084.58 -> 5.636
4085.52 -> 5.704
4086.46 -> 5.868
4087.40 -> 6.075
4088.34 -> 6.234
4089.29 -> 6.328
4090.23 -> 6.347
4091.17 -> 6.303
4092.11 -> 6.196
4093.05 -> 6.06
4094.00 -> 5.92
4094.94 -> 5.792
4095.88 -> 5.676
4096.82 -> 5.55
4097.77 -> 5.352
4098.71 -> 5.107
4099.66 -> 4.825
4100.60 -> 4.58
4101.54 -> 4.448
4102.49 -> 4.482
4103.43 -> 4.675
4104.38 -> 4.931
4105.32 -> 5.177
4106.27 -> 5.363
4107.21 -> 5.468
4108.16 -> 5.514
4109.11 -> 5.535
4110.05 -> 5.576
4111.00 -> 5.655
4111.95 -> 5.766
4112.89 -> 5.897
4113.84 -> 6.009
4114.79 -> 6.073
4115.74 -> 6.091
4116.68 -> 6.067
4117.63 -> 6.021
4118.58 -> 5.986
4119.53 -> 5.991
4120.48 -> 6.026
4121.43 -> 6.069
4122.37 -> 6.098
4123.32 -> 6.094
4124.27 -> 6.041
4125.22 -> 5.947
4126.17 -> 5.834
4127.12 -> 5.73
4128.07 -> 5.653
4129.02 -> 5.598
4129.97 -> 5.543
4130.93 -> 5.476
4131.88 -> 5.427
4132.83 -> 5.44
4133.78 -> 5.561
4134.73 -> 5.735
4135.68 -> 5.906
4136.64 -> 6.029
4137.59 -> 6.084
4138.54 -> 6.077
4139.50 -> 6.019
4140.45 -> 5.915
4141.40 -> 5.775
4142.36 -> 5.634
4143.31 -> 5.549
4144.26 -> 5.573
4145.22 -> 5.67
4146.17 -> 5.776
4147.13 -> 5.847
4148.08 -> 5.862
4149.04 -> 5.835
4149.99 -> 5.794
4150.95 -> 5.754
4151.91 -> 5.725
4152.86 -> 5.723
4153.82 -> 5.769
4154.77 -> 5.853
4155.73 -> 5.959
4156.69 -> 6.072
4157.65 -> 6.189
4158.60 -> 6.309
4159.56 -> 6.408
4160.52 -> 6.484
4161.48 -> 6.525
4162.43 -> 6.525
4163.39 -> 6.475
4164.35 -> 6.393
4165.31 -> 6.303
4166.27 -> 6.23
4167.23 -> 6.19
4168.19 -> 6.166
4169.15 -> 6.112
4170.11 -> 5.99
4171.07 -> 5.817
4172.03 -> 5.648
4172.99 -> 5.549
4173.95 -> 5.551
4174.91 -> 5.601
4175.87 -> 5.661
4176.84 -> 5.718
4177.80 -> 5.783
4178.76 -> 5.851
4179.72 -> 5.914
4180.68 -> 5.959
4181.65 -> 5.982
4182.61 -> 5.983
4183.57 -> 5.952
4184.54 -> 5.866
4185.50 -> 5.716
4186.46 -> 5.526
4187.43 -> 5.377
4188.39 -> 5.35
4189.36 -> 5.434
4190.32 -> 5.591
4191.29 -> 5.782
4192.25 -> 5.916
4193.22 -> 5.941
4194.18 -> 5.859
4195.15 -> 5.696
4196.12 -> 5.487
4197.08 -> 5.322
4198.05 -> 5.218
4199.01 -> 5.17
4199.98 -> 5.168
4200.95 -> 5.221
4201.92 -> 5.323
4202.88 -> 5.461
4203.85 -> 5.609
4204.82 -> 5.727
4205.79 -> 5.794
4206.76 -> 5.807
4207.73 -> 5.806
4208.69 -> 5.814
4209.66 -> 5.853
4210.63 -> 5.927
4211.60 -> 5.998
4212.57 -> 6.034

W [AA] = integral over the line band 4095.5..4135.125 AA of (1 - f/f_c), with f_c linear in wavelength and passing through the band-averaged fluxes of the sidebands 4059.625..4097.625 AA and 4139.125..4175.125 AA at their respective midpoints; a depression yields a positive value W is 1.21 AA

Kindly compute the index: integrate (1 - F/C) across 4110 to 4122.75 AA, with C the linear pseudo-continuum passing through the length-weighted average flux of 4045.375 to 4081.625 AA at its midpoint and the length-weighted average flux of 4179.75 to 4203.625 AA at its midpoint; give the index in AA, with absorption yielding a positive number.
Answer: -1.2 AA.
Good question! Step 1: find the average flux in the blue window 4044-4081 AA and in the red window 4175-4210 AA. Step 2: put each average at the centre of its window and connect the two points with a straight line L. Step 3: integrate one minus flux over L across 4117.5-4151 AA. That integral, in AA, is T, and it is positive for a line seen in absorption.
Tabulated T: -1.9 AA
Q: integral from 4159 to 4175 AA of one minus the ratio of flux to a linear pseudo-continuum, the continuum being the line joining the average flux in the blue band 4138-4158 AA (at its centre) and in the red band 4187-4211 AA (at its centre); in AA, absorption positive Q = -1.1 AA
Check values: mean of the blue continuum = 5.82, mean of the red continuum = 5.59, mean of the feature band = 6.13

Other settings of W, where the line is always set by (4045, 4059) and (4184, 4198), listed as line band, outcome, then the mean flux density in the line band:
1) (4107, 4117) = -0.53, 5.79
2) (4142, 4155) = -0.43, 5.74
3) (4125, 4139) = -0.51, 5.73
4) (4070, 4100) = -1.02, 5.65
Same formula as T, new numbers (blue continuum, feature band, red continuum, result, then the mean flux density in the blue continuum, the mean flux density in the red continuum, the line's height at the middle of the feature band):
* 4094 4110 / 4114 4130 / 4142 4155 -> -1.5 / 5.19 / 5.74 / 5.43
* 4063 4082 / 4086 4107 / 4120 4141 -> 0.1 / 5.34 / 5.83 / 5.54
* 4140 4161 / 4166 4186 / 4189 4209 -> -0.5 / 5.89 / 5.58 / 5.72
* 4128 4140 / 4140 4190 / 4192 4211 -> -2.0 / 5.74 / 5.6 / 5.67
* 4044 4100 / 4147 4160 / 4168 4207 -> -0.7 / 5.49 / 5.67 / 5.62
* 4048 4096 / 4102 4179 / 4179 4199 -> -2.8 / 5.55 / 5.68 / 5.63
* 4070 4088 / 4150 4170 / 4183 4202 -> -2.2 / 5.53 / 5.55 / 5.54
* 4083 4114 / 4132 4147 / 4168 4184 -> -0.2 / 5.56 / 5.83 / 5.71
